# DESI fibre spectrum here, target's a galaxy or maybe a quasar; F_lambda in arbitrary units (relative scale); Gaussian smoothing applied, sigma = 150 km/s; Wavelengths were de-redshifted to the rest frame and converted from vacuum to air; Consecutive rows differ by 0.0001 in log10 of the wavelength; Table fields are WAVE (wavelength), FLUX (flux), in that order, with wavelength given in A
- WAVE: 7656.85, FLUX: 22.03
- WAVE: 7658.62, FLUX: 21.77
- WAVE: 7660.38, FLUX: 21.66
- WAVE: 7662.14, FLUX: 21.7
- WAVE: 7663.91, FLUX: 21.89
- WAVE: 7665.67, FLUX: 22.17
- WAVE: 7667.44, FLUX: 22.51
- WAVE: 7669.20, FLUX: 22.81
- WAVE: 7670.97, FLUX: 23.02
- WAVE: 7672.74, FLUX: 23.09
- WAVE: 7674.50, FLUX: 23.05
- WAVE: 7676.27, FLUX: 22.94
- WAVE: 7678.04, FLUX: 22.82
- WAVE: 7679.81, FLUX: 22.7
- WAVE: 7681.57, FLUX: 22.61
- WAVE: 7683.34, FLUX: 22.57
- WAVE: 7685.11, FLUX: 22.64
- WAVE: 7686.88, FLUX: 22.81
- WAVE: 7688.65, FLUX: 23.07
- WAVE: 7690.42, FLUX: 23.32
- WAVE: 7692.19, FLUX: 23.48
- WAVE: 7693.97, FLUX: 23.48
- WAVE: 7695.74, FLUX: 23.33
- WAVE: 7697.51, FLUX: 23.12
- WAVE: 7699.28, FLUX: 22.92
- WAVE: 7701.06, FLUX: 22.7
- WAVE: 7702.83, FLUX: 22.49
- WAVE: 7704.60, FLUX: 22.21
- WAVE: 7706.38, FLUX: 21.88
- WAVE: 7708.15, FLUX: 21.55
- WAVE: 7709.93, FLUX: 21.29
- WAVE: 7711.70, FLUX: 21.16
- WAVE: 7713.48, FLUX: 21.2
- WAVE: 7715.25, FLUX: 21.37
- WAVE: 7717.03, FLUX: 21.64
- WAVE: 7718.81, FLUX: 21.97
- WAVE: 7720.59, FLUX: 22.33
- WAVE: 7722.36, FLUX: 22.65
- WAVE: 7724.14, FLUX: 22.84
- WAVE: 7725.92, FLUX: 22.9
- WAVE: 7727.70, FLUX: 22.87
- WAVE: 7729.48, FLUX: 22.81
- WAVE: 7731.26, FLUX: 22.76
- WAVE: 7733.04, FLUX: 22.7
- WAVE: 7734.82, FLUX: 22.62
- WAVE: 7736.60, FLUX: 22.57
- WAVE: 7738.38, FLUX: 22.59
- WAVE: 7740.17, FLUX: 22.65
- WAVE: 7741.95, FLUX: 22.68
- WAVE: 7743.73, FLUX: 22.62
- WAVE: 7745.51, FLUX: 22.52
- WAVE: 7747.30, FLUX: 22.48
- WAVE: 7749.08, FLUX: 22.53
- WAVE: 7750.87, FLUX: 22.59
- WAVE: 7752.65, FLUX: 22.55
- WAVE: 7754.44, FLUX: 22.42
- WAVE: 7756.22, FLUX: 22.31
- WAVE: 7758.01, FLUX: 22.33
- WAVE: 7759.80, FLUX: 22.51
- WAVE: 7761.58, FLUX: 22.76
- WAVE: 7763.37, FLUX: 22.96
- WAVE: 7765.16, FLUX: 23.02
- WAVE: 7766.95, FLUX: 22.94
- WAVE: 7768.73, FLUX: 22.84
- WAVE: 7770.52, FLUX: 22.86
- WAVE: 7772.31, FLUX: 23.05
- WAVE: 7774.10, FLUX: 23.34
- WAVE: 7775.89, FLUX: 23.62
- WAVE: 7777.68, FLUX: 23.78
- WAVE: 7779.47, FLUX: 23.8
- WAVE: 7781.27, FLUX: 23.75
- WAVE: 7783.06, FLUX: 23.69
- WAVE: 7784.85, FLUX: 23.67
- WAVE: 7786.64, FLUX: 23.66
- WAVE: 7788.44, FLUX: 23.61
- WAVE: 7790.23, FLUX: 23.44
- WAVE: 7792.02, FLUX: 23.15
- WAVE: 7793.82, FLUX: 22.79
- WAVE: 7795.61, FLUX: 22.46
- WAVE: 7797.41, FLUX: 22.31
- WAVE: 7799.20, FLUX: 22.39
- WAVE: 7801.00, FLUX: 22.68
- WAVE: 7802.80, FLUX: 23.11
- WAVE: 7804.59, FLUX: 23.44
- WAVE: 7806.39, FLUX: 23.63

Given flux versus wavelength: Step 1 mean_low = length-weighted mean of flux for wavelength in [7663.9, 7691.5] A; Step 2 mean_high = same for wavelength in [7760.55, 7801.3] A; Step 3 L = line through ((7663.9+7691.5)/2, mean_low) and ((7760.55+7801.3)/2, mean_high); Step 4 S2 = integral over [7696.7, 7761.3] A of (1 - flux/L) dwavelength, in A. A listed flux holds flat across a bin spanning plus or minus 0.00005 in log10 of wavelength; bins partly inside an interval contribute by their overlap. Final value 1.7 A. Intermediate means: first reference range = 22.8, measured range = 22.4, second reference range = 23.2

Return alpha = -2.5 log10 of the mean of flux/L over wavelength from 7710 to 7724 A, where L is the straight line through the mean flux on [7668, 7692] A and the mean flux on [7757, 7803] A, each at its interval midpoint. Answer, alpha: 0.057 mag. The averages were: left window 22.9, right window 23.1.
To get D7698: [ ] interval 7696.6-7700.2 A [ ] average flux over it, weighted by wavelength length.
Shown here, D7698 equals 23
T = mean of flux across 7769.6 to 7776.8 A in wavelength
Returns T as 23.2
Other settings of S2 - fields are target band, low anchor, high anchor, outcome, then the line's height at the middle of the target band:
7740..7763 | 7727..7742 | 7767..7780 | 0.4 A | 23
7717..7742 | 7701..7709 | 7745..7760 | -0.3 A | 22.3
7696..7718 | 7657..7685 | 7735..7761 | 0.5 A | 22.5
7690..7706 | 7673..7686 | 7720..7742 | -0.1 A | 22.8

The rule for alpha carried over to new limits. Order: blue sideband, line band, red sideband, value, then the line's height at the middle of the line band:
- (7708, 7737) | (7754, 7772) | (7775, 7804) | 0.01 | 22.8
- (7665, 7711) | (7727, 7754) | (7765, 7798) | 0.02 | 23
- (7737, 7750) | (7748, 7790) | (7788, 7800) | -0.02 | 22.7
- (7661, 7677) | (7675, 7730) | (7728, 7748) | 0.00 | 22.6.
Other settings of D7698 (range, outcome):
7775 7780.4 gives 23.7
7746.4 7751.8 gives 22.5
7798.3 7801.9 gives 22.5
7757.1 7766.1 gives 22.7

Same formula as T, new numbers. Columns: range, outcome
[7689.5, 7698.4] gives 23.3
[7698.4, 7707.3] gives 22.4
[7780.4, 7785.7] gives 23.7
